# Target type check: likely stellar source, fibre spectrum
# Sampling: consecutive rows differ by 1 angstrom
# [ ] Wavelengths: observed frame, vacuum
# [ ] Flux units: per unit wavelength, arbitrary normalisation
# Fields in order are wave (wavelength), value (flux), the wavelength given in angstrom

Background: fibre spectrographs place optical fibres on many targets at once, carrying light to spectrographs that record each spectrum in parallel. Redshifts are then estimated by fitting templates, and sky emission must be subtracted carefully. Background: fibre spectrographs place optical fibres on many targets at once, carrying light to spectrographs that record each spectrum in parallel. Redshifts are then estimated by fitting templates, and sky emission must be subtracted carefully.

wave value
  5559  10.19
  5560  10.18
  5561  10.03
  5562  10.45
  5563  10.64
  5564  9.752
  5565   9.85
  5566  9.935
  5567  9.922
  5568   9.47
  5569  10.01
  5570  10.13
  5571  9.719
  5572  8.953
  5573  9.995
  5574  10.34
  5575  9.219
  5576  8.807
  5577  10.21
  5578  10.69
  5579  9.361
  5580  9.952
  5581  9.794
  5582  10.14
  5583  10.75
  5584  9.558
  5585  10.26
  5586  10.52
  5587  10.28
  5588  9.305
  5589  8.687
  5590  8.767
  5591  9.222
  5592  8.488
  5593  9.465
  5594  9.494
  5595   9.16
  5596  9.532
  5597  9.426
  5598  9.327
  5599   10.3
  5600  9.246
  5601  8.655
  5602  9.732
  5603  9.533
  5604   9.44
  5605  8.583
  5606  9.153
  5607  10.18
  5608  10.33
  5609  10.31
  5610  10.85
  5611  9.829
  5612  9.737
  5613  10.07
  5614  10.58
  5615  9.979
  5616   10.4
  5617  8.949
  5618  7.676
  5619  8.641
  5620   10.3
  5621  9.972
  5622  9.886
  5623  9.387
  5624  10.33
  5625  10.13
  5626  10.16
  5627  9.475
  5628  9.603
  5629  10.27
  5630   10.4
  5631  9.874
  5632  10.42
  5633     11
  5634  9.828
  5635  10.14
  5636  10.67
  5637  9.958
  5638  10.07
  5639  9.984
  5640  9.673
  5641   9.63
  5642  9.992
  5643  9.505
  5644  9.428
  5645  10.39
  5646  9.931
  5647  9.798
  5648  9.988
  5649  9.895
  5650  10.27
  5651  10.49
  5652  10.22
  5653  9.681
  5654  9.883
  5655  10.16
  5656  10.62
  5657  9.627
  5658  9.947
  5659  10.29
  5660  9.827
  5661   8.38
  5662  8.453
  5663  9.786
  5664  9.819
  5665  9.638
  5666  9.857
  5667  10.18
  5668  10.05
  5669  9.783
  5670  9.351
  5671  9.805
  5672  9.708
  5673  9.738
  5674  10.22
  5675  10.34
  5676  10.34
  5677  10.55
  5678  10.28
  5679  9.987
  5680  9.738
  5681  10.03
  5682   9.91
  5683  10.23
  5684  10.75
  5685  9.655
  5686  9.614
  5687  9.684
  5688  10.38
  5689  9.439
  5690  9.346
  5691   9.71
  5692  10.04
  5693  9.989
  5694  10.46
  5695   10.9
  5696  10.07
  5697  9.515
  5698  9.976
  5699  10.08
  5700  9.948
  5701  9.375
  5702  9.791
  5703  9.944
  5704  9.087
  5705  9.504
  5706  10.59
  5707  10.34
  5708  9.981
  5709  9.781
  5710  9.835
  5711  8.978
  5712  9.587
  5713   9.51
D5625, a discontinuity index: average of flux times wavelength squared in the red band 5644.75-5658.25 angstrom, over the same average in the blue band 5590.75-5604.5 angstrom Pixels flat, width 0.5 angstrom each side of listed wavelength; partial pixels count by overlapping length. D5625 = 1.1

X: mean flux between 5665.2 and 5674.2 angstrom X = 9.84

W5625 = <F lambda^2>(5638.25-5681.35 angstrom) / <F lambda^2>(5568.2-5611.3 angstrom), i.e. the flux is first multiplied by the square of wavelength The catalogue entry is 1.0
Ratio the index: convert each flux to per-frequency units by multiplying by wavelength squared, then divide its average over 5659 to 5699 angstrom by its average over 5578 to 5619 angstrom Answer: 1.06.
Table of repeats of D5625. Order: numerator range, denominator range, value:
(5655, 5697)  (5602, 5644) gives 1.02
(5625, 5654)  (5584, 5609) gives 1.07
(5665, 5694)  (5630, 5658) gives 1.00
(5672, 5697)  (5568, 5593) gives 1.07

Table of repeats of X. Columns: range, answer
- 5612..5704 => 9.91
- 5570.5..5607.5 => 9.57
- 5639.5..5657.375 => 9.96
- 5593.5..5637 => 9.79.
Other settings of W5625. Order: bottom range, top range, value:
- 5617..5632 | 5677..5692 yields 1.04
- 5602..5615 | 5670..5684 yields 1.04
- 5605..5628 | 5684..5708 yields 1.04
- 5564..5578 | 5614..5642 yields 1.03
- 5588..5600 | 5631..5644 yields 1.10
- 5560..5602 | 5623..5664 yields 1.05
